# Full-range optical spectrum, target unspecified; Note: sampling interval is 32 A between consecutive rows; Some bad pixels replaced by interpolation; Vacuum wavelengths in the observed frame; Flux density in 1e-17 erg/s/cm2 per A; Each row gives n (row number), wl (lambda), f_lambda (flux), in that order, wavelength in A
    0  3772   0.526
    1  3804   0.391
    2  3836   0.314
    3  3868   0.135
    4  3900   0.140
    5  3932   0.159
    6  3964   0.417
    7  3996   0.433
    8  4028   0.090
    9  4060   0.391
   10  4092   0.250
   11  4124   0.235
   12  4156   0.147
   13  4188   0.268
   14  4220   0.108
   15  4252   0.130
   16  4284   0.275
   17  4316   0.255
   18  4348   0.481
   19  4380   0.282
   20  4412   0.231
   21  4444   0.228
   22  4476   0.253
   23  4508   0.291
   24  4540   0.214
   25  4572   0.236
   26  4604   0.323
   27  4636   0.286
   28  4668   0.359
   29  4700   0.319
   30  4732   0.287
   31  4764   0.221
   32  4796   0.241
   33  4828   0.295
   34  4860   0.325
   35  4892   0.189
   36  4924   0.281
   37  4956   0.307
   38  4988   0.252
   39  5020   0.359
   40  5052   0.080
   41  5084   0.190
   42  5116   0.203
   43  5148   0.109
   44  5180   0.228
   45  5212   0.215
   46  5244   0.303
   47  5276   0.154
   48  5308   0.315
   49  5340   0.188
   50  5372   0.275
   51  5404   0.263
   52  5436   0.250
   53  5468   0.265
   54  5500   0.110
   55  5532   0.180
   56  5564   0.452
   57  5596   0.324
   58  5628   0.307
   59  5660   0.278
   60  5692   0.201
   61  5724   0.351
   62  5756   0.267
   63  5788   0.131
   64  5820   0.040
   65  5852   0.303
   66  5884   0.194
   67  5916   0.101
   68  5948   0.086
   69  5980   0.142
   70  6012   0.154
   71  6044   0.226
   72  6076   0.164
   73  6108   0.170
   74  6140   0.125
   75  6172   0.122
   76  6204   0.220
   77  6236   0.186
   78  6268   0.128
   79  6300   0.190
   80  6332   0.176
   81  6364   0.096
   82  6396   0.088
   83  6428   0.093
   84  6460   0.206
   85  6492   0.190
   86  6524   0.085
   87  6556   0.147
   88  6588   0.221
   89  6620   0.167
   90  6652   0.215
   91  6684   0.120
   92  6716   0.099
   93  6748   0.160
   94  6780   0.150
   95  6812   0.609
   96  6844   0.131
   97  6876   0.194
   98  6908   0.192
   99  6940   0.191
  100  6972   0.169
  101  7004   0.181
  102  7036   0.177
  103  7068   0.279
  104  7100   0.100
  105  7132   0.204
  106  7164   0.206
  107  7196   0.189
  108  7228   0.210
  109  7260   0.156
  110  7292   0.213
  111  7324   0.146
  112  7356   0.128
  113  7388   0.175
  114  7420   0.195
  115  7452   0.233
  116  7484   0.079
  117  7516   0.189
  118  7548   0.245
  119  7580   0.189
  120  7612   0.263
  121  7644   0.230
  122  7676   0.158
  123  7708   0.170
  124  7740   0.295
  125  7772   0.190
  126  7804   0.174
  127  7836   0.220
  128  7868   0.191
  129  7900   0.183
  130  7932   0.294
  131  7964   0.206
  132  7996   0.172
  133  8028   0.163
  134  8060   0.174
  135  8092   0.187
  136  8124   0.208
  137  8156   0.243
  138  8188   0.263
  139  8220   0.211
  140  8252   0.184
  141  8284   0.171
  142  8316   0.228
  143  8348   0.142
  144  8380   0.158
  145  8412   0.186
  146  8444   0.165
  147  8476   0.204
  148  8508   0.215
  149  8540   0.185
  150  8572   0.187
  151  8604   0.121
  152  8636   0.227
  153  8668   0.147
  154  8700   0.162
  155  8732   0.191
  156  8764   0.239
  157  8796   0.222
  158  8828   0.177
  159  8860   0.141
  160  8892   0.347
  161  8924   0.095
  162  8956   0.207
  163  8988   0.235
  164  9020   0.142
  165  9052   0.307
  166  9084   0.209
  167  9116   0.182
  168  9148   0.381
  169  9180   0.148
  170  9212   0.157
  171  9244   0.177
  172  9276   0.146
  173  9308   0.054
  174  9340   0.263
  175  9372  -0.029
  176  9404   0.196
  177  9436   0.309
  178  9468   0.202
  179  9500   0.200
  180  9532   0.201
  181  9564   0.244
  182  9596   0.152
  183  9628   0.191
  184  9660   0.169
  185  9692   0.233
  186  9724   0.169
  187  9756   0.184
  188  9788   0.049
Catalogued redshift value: 0.828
